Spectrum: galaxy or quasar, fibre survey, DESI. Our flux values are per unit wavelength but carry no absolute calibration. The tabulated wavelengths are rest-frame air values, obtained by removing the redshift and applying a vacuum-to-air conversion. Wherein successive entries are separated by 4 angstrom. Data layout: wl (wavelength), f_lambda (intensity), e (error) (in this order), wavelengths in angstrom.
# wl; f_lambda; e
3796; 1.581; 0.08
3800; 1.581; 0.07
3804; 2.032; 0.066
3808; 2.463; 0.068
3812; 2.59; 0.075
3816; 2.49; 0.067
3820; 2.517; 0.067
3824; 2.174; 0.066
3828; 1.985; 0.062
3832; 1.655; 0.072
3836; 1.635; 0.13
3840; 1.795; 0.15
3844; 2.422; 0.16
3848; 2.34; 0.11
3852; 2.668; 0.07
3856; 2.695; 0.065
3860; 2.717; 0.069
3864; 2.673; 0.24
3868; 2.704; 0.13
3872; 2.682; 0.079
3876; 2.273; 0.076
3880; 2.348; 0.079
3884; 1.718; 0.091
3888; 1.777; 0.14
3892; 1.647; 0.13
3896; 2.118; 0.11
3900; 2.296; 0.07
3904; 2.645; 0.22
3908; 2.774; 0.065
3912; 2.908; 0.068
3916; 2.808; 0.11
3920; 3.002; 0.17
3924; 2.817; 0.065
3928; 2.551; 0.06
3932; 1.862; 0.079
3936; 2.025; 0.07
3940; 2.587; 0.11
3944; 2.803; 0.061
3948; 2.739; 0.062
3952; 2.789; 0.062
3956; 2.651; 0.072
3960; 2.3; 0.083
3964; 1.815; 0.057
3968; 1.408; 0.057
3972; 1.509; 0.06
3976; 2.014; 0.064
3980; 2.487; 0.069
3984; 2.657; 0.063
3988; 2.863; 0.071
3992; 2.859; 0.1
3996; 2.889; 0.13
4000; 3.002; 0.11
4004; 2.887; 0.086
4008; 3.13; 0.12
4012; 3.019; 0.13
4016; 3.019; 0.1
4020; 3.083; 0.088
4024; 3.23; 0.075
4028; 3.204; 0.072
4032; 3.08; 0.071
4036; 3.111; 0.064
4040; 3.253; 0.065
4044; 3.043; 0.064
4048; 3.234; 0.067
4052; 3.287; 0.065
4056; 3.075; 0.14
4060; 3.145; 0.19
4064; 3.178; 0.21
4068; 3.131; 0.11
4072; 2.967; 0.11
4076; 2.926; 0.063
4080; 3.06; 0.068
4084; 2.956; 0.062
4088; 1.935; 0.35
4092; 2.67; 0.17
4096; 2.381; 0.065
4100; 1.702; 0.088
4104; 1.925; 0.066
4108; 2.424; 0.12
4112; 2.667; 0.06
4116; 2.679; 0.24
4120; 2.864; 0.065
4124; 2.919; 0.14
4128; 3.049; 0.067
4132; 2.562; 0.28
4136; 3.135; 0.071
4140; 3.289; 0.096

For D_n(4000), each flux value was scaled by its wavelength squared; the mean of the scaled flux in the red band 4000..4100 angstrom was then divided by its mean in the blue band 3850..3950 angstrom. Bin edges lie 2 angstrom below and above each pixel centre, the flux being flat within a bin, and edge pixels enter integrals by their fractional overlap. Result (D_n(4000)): 1.30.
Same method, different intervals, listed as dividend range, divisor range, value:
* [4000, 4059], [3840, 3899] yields 1.46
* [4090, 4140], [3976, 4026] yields 0.96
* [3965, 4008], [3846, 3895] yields 1.12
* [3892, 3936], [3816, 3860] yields 1.17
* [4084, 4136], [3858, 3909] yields 1.22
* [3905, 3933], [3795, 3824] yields 1.30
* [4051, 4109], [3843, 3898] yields 1.29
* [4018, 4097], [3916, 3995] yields 1.30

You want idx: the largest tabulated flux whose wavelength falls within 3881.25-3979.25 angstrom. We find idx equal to 3.002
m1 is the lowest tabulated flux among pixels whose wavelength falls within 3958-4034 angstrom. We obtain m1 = 1.408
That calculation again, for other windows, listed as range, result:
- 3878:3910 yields 1.647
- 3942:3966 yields 1.815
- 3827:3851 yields 1.635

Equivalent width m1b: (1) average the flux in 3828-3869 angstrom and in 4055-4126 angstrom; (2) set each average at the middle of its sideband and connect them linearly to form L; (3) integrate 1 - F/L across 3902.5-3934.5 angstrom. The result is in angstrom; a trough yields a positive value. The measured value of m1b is -3.2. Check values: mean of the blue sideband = 2.3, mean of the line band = 2.66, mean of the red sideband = 2.69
